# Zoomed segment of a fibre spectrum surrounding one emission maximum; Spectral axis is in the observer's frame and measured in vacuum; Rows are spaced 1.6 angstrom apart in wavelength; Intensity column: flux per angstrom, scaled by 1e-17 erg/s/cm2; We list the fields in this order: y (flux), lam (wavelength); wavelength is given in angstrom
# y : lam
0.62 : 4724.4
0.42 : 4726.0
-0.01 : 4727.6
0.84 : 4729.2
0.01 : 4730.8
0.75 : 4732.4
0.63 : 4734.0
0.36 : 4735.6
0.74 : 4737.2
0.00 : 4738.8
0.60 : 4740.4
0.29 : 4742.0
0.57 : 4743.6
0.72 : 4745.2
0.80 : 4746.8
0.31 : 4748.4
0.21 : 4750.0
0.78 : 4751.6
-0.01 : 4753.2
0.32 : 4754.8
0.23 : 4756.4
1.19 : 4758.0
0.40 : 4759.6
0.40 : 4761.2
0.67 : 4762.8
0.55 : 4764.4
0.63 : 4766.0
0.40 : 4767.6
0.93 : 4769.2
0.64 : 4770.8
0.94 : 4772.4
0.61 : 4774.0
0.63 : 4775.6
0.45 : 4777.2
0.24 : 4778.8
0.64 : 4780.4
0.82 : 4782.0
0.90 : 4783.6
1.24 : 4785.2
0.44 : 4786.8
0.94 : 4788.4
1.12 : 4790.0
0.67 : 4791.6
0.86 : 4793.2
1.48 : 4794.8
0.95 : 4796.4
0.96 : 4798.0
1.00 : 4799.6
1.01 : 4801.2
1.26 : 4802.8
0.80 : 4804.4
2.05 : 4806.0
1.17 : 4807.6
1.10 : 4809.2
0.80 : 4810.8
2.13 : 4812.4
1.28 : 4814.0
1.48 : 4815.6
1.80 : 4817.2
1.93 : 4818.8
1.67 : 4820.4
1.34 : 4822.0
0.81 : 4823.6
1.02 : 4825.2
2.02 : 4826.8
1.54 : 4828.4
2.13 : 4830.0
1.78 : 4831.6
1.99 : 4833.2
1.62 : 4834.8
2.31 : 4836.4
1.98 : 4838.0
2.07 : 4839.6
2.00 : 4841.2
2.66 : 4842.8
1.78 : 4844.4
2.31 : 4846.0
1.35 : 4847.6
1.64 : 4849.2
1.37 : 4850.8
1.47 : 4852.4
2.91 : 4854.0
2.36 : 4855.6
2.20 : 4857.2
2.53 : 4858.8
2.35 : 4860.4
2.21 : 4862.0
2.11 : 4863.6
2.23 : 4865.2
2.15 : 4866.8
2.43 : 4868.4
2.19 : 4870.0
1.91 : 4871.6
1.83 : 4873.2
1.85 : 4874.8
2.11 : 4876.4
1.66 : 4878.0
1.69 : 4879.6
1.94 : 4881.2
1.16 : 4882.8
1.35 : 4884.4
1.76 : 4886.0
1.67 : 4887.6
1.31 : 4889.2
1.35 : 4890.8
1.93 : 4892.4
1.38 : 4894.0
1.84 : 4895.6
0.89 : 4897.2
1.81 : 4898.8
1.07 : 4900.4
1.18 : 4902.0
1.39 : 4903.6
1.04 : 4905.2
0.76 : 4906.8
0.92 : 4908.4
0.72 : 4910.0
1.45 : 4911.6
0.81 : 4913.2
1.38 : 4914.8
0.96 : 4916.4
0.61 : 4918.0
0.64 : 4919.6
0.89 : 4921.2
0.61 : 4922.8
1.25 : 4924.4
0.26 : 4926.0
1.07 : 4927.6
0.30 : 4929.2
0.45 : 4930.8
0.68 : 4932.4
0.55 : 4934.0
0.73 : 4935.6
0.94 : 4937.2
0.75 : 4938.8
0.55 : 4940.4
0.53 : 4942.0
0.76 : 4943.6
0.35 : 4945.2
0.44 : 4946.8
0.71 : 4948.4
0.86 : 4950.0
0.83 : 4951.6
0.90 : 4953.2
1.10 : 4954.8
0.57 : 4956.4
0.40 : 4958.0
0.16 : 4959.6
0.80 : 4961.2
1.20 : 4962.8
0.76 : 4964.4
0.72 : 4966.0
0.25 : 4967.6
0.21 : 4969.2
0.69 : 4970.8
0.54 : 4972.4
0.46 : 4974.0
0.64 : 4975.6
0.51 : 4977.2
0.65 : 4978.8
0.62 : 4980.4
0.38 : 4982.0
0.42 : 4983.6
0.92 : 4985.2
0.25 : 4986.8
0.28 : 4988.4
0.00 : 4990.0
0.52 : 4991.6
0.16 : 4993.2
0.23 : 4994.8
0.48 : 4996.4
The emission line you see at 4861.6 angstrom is C IV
